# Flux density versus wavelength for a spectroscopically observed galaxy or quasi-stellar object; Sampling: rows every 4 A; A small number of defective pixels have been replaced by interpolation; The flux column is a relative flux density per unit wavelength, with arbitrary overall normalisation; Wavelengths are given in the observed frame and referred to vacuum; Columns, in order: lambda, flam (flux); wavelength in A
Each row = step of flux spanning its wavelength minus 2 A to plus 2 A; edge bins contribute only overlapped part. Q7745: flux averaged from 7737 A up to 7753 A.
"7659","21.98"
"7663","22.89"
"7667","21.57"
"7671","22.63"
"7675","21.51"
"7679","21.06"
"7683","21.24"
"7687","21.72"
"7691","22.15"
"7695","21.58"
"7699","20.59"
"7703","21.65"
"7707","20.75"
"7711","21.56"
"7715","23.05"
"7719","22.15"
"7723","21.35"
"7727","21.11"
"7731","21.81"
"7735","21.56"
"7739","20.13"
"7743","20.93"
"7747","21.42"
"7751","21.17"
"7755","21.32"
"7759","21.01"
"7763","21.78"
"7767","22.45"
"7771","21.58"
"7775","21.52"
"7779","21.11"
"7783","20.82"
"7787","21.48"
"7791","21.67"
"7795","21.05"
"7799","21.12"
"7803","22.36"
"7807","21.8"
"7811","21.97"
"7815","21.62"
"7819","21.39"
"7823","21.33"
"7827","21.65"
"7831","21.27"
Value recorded 20.9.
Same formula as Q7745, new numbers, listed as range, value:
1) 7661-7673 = 22.4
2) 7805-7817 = 21.8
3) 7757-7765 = 21.4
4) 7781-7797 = 21.3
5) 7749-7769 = 21.5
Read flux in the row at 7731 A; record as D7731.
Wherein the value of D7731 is 21.81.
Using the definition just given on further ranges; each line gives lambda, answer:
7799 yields 21.12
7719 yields 22.15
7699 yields 20.59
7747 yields 21.42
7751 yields 21.17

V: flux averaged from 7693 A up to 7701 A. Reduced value 21.1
